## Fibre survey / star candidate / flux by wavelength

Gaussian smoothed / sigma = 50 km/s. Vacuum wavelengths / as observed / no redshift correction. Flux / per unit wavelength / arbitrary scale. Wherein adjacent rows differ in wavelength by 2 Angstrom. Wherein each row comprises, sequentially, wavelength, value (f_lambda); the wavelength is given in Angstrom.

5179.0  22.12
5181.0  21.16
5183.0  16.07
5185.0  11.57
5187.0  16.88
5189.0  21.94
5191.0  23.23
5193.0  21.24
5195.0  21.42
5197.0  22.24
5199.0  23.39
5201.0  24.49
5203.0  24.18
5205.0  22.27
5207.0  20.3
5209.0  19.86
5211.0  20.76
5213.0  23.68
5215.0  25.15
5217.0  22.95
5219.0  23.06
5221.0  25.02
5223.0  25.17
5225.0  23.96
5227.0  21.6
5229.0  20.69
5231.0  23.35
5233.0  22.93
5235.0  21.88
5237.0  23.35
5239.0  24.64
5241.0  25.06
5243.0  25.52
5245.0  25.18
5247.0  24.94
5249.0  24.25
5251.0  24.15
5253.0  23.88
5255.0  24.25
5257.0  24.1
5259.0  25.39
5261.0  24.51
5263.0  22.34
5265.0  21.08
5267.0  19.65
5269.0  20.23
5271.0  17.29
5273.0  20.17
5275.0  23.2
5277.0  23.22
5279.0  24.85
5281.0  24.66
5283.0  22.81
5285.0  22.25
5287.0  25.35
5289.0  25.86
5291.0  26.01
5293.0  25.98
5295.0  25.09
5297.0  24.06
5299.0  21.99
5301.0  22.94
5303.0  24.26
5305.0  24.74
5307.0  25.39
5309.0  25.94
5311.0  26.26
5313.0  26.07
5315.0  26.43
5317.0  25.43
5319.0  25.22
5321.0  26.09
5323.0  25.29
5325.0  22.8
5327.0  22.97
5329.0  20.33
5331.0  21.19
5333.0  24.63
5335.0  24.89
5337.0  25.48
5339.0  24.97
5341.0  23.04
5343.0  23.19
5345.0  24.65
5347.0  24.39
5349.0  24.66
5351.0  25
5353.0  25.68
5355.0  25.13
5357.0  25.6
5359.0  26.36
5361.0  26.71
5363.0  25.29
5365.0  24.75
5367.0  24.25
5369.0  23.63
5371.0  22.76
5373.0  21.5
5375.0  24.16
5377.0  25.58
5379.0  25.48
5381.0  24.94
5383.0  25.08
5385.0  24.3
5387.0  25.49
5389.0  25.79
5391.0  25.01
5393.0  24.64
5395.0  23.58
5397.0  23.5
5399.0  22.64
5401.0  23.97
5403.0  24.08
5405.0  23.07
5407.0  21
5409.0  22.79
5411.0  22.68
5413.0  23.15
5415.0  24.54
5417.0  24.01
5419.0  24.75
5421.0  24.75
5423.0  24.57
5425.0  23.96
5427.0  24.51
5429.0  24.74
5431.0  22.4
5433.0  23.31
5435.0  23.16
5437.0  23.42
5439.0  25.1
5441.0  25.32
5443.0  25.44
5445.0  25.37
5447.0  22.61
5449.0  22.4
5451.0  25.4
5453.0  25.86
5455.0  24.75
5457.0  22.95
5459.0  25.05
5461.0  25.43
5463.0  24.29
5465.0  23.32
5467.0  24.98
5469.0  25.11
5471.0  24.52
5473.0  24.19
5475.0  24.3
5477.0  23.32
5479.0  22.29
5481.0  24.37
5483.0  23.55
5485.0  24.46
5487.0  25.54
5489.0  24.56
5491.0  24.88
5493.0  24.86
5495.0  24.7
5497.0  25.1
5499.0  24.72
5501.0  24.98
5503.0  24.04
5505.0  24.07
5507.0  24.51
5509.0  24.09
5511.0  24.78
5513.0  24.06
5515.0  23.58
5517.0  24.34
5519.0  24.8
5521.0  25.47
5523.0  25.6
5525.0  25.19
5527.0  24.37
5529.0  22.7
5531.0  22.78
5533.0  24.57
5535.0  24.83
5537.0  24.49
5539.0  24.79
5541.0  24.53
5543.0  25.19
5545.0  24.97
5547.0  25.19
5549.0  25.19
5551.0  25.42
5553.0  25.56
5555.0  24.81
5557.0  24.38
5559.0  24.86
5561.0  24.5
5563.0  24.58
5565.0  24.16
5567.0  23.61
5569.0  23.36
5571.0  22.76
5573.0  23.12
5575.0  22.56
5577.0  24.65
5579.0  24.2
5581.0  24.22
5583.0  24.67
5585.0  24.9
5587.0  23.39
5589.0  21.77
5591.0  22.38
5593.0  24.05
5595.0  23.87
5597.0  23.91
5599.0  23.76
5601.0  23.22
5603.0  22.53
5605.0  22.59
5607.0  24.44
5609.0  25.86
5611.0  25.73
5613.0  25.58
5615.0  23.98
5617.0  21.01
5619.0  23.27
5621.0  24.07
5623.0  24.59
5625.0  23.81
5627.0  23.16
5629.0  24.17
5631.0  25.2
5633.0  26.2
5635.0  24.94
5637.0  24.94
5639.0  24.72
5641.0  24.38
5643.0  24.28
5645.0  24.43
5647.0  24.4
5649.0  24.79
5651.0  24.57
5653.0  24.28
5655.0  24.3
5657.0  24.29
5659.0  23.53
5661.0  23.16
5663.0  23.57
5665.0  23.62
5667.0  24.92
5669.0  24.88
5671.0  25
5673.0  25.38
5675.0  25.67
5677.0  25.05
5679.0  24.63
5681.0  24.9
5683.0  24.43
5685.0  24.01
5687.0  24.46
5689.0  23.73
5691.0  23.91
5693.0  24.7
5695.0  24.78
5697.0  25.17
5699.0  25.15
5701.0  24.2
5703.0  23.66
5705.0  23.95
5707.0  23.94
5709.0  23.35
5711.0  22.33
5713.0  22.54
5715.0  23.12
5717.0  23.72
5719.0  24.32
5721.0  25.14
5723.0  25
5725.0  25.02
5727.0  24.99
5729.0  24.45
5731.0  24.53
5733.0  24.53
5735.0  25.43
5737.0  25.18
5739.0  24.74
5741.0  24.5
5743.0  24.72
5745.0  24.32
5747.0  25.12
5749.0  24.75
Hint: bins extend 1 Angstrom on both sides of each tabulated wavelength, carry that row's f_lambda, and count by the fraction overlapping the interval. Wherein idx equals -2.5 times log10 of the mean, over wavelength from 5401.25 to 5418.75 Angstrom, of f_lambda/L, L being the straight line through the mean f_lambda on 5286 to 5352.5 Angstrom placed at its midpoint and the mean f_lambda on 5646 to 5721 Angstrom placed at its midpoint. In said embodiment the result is 0.06 mag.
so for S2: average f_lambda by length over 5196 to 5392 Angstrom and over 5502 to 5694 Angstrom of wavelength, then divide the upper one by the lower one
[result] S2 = 1.0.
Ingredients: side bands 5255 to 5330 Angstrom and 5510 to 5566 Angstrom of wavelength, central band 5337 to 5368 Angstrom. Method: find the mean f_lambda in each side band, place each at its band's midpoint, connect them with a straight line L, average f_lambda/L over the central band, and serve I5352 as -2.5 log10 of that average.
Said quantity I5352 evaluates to -0.04 mag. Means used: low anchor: 23.8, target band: 24.9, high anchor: 24.6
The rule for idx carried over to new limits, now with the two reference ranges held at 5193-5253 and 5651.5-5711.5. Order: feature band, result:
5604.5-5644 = -0.008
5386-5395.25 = -0.061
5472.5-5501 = -0.022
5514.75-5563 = -0.031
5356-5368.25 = -0.083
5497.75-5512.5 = -0.024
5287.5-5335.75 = -0.050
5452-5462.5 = -0.044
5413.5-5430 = -0.032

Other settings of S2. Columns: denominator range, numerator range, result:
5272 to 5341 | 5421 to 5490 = 1.00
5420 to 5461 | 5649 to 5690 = 1.01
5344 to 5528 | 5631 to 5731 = 1.00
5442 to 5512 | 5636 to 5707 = 1.00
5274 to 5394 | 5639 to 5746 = 0.99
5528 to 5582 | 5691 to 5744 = 1.00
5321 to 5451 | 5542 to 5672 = 1.00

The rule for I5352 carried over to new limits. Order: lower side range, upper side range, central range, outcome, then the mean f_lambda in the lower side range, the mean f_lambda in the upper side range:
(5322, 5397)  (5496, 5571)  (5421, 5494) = 0.01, 24.4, 24.5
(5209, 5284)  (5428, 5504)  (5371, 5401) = -0.02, 23.2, 24.3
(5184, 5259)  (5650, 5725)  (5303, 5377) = -0.06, 22.8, 24.3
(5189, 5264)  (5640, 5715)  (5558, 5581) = 0.01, 23.3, 24.3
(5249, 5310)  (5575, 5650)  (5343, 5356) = -0.05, 23.5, 24.1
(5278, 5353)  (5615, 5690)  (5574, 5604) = 0.03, 24.5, 24.3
